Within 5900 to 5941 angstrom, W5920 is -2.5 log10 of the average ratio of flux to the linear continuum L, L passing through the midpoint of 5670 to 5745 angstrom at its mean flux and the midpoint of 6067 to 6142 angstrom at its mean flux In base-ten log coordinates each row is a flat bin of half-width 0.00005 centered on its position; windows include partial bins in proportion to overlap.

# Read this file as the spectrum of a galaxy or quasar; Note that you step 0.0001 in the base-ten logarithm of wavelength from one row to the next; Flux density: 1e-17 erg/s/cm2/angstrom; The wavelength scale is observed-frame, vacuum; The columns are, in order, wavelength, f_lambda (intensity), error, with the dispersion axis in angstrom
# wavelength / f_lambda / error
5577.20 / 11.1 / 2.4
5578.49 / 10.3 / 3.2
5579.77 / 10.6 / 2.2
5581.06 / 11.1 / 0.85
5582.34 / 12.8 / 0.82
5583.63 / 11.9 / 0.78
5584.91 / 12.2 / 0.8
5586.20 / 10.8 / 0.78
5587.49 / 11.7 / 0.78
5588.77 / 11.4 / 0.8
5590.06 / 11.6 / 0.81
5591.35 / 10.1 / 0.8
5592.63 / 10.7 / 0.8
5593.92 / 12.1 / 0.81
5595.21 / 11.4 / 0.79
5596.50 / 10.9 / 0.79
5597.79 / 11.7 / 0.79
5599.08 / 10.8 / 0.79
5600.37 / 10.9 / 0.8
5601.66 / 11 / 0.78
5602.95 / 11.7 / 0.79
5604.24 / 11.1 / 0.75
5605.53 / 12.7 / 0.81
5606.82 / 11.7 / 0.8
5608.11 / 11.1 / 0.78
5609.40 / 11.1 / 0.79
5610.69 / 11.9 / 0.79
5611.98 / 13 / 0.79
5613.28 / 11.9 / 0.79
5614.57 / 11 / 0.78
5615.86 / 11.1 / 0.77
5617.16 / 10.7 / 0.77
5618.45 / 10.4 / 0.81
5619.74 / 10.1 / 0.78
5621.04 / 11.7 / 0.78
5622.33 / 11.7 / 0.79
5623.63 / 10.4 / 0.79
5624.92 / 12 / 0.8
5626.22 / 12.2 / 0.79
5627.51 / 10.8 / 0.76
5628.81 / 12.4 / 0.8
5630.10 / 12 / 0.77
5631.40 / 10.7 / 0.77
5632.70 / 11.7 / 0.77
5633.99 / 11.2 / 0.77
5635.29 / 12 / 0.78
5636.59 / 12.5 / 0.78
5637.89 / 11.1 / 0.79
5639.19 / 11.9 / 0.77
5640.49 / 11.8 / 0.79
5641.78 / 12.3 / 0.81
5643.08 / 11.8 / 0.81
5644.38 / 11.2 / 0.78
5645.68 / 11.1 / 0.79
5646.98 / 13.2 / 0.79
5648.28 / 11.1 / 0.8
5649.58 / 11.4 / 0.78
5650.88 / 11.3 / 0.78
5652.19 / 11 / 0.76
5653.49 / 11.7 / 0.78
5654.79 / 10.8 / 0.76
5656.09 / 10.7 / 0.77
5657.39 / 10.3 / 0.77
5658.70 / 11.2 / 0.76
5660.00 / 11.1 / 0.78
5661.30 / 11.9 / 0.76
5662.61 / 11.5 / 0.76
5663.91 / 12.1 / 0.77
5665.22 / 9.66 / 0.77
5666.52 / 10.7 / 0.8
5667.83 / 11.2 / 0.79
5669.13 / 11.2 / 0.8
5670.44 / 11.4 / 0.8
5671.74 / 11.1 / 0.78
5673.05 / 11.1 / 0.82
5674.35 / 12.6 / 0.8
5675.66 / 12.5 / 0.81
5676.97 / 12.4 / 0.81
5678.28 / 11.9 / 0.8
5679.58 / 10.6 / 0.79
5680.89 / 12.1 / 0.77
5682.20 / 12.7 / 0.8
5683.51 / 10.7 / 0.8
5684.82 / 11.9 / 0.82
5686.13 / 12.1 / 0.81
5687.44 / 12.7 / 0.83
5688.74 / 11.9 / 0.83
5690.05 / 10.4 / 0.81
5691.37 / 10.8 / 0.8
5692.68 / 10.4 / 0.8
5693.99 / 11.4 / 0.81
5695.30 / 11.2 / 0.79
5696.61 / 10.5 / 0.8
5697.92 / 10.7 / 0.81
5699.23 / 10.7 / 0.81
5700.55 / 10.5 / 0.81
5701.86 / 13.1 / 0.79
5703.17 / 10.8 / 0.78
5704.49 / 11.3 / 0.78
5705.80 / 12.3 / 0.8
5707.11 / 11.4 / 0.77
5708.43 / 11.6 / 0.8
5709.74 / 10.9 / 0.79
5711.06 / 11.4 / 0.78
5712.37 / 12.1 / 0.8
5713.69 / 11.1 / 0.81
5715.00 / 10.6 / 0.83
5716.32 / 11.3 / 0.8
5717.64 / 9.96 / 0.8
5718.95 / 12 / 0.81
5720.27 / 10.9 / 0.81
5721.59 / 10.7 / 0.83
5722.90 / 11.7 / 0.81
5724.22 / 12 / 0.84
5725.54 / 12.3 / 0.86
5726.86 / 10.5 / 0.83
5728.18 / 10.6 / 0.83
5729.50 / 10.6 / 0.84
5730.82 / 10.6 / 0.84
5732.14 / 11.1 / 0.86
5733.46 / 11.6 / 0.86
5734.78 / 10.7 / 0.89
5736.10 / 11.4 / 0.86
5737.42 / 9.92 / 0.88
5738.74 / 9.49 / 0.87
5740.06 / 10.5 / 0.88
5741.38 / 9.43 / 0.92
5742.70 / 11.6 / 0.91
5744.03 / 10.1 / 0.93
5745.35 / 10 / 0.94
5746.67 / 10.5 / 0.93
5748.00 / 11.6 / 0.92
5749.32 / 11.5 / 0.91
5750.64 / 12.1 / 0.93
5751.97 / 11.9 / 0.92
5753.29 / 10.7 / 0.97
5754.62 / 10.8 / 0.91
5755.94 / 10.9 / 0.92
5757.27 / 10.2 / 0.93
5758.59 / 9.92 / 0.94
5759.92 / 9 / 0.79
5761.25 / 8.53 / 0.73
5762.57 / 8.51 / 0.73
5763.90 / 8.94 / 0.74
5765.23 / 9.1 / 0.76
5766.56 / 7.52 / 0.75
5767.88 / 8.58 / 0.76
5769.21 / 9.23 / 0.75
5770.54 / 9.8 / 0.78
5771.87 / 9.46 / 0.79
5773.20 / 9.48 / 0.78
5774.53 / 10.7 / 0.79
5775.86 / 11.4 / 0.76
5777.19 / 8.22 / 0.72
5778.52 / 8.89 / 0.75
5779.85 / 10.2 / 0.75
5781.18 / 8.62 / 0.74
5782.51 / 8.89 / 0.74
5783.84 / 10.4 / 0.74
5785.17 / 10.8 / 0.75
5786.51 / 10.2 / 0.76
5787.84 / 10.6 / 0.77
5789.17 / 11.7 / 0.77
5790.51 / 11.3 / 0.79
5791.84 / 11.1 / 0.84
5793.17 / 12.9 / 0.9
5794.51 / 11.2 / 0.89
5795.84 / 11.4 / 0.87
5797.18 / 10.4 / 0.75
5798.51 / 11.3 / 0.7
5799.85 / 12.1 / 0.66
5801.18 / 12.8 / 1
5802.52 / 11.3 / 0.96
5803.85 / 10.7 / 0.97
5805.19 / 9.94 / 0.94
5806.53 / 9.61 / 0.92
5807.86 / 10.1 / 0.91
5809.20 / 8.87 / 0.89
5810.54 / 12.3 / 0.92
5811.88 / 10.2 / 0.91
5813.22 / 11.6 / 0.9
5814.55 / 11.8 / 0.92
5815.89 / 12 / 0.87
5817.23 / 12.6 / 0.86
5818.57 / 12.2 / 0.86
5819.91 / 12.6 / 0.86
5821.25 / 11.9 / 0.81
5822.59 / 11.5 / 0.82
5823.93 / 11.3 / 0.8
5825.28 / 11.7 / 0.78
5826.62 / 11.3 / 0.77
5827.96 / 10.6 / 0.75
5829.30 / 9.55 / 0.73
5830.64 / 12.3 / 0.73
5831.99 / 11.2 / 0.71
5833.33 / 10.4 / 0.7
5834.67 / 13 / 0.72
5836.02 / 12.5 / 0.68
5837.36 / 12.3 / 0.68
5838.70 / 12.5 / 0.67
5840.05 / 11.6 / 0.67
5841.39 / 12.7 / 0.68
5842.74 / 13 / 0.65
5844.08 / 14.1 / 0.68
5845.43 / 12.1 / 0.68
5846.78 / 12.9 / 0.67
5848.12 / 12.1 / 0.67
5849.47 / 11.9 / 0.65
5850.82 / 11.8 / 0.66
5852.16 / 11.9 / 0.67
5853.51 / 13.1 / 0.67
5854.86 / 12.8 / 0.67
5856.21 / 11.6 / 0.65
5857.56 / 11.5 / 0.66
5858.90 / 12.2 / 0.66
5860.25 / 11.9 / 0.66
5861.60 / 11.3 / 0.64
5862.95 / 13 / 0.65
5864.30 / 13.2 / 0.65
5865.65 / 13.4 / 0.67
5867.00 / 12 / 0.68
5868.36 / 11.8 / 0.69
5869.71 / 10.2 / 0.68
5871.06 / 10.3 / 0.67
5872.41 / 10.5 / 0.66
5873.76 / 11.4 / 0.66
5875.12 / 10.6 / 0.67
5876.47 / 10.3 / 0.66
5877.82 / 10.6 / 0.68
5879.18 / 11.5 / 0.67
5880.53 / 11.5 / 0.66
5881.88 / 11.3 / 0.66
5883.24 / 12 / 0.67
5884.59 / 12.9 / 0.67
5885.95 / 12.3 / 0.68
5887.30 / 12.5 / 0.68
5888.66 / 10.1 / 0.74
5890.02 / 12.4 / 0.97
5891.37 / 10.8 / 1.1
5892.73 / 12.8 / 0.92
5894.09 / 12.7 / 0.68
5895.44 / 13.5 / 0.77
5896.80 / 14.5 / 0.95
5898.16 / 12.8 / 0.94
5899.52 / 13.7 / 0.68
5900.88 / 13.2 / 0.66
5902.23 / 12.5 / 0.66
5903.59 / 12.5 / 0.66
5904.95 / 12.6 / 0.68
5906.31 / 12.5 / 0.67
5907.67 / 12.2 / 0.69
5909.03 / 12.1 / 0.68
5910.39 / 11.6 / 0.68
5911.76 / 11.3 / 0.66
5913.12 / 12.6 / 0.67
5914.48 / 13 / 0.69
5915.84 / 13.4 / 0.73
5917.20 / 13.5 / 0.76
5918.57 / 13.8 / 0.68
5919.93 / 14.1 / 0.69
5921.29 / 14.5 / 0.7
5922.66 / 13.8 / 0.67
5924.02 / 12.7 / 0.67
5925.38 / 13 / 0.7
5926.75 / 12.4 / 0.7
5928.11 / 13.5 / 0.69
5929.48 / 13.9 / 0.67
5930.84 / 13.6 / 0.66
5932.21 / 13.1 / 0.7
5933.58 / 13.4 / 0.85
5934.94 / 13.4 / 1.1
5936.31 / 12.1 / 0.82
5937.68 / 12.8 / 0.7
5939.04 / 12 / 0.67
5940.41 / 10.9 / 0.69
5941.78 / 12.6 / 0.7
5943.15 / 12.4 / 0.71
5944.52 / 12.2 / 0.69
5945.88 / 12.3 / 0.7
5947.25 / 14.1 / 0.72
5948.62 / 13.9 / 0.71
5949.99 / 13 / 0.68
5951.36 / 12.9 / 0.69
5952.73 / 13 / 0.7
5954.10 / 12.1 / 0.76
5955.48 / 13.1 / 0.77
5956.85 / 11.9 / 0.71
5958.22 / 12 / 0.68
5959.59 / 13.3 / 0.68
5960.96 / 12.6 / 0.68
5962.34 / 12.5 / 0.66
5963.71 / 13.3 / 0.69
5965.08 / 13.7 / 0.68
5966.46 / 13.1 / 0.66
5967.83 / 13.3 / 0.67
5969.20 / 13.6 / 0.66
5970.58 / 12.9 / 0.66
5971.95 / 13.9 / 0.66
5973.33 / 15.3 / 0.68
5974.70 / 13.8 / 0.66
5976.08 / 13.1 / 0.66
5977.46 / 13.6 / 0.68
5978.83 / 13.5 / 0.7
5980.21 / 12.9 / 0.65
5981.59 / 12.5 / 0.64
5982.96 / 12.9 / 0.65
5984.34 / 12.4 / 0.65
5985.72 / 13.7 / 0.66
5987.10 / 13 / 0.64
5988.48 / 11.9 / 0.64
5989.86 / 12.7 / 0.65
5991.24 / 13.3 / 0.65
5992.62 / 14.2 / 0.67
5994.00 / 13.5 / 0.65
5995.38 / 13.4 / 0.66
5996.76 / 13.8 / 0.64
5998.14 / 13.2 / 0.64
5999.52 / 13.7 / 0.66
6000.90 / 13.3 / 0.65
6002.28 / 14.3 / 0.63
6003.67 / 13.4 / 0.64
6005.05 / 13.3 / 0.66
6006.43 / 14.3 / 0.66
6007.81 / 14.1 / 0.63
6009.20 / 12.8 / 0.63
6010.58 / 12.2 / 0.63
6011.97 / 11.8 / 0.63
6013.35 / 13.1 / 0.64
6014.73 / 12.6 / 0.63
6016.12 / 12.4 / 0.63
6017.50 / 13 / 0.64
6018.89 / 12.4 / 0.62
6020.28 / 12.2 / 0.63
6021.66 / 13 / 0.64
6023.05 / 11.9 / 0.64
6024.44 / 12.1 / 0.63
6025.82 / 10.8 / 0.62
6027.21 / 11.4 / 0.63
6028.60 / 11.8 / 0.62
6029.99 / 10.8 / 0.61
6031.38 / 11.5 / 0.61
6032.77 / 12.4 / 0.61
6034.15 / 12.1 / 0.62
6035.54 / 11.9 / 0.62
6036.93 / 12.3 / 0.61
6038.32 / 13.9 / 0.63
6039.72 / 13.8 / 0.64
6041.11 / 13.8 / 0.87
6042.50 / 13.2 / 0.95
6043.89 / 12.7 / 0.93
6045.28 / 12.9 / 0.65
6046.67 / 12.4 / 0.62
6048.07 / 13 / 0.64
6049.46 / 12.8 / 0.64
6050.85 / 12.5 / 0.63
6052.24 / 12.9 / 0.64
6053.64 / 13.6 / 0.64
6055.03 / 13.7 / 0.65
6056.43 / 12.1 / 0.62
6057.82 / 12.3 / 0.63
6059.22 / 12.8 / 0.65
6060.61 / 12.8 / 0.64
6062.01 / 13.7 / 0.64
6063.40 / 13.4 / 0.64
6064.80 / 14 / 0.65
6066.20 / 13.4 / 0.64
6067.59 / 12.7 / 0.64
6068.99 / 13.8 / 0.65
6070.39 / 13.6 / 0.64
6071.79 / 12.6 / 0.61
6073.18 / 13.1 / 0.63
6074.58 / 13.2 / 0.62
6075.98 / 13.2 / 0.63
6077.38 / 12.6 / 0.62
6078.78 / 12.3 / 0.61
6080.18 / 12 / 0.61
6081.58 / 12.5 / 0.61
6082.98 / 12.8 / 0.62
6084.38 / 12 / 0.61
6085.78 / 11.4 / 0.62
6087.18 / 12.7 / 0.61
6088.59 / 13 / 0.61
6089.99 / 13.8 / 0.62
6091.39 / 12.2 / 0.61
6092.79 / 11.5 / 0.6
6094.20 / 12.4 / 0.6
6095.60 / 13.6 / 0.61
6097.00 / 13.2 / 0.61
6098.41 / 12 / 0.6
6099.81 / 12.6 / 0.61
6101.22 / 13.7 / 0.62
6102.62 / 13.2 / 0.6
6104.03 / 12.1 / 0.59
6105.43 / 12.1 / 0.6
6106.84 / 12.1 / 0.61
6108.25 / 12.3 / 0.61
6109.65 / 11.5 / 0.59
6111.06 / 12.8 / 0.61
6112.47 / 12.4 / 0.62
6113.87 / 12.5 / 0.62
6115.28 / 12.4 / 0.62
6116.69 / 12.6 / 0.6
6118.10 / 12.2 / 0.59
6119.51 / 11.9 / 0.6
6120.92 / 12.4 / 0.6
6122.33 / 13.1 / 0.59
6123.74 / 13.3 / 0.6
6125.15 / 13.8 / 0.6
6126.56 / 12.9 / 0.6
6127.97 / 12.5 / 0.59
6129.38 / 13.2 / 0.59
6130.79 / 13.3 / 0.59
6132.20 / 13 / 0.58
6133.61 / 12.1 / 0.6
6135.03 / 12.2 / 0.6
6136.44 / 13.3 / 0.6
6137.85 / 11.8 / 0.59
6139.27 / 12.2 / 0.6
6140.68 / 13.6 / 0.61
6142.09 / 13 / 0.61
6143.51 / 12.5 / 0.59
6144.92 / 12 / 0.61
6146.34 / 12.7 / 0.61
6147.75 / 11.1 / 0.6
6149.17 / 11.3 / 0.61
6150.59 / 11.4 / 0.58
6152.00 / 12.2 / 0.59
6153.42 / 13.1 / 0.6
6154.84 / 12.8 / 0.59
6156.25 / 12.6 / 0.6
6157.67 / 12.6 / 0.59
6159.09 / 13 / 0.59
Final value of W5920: -0.08 mag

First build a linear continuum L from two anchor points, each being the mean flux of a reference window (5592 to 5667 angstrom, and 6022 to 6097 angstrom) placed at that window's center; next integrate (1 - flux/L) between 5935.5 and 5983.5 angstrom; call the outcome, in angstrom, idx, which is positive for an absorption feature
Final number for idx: -2.19 angstrom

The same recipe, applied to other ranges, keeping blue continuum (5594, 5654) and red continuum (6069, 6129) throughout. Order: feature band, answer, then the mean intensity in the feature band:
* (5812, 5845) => 0.24 angstrom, 11.9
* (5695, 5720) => 0.99 angstrom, 11.2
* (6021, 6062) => -0.15 angstrom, 12.5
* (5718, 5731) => 0.61 angstrom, 11.2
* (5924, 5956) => -1.56 angstrom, 12.9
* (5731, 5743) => 1.18 angstrom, 10.6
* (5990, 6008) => -1.80 angstrom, 13.6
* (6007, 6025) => -0.24 angstrom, 12.6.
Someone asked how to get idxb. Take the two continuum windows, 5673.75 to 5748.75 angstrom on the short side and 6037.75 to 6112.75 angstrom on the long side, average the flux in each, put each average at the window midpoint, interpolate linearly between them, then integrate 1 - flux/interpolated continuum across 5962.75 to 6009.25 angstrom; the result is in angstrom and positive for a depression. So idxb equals -3.7 angstrom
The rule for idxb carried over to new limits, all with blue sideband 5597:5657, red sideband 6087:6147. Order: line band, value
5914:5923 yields -1.17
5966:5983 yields -1.58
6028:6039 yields 0.31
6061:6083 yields -0.92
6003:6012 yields -0.62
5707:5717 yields 0.32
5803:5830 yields 1.81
